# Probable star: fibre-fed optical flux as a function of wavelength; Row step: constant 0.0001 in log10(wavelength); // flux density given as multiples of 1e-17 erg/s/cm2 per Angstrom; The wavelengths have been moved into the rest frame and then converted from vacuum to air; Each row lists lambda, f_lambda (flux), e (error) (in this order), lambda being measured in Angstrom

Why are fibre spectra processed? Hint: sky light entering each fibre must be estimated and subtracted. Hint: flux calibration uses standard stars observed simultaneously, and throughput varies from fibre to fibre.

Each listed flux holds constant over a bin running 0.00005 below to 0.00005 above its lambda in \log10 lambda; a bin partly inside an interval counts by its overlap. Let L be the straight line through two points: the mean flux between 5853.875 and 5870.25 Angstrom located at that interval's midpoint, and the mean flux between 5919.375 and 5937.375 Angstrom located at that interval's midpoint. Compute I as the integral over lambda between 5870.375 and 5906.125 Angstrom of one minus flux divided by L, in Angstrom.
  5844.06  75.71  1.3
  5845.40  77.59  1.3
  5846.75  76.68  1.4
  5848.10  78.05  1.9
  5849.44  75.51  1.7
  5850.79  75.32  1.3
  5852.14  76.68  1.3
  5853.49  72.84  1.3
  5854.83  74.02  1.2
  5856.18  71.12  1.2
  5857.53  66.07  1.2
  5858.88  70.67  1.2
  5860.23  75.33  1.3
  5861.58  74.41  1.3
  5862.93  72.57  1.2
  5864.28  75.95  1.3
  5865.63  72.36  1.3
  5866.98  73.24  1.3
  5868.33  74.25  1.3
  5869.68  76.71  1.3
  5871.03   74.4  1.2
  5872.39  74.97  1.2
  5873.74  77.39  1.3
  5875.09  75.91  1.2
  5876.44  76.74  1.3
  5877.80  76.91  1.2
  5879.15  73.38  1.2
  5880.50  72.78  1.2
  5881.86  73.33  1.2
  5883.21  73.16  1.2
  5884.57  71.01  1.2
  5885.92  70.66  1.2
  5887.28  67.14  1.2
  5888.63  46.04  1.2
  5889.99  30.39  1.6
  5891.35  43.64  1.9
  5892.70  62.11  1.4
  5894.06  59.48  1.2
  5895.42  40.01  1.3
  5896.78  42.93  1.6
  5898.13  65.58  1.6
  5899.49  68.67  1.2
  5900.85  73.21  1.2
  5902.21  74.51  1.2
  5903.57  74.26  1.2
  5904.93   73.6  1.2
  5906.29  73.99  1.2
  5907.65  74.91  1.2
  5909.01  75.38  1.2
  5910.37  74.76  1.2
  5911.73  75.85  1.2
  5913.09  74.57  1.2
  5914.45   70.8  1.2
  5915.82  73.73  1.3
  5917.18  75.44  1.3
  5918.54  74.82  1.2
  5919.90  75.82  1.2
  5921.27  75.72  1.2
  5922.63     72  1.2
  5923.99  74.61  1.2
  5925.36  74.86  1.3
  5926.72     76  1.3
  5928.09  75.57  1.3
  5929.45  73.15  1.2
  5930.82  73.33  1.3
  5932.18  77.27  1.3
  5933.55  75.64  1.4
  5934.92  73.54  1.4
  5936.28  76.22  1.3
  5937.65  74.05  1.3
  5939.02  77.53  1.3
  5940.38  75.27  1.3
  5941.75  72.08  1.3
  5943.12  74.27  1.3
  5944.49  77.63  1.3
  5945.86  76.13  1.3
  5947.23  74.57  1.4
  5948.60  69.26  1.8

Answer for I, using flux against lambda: 3.8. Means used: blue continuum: 73.1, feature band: 65.9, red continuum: 74.9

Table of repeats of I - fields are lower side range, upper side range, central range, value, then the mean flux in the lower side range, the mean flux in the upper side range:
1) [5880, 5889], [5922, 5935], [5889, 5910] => 2.53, 68.4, 74.6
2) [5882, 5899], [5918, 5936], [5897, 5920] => -2.55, 56.7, 74.8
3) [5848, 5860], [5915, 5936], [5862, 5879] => -0.34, 73.2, 74.8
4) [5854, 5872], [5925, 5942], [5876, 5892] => 2.01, 73.2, 75.1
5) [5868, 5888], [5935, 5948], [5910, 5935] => 0.05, 73.9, 75.2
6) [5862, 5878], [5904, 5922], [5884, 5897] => 3.69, 75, 74.6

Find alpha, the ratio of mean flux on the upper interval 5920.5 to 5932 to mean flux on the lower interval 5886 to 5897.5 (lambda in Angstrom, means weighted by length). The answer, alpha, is 1.49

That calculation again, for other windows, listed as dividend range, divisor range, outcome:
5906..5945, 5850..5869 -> 1.02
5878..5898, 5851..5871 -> 0.81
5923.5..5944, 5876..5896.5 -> 1.21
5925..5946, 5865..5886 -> 1.01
